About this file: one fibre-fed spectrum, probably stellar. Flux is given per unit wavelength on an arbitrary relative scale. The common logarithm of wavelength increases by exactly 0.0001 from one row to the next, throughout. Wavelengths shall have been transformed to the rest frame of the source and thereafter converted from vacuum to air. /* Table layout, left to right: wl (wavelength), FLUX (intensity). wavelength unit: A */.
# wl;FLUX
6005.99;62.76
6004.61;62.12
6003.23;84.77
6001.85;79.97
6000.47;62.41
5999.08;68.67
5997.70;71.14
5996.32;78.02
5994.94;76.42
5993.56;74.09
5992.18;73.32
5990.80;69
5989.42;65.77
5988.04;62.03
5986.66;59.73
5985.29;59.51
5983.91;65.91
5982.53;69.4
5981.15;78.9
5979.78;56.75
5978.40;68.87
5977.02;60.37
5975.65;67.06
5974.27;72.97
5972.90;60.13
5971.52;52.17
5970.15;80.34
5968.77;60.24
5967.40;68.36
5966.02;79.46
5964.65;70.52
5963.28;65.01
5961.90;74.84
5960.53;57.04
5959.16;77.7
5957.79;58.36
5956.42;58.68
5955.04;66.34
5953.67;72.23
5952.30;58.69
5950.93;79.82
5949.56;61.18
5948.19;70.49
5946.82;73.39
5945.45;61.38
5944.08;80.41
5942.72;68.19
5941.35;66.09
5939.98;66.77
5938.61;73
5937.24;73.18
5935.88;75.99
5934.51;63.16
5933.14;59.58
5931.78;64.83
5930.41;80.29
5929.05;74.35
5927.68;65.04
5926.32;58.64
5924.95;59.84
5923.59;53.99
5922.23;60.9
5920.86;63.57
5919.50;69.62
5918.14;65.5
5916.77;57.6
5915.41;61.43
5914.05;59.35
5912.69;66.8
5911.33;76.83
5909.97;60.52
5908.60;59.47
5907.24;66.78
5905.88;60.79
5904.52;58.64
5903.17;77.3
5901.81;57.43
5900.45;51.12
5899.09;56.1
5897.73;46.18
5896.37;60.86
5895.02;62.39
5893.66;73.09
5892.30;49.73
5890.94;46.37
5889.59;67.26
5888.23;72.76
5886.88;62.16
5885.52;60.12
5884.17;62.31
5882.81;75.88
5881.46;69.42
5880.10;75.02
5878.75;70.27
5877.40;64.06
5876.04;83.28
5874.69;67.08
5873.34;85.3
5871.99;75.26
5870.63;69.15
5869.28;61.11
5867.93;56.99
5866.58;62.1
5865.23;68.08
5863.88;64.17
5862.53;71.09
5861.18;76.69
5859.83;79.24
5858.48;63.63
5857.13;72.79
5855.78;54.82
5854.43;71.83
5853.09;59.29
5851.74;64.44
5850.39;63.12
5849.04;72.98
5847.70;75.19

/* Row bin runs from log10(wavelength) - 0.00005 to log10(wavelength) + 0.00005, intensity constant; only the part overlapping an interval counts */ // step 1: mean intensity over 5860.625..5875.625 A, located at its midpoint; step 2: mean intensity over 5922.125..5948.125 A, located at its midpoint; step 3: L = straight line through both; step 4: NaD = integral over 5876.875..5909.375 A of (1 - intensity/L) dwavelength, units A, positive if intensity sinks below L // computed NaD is 2.7 A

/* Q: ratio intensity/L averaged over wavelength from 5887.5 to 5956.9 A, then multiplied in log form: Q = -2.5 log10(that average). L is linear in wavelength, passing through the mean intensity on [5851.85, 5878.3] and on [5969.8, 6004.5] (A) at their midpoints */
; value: 0.06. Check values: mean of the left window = 68.7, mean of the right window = 68.5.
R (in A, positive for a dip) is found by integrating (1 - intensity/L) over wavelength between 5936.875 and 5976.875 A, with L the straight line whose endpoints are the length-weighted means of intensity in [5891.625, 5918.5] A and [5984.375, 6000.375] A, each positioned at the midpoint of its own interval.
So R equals -1.41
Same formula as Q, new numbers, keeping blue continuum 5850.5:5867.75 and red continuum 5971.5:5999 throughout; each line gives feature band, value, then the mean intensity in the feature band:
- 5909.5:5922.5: 0.05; 64.4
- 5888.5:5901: 0.17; 57.6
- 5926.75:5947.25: -0.04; 69.5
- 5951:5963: 0.02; 66.2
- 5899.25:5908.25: 0.09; 61.6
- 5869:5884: -0.08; 72.3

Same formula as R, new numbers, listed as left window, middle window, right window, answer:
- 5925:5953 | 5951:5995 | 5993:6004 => 3.01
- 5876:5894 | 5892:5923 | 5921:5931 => 1.50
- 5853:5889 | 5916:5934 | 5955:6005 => 1.14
